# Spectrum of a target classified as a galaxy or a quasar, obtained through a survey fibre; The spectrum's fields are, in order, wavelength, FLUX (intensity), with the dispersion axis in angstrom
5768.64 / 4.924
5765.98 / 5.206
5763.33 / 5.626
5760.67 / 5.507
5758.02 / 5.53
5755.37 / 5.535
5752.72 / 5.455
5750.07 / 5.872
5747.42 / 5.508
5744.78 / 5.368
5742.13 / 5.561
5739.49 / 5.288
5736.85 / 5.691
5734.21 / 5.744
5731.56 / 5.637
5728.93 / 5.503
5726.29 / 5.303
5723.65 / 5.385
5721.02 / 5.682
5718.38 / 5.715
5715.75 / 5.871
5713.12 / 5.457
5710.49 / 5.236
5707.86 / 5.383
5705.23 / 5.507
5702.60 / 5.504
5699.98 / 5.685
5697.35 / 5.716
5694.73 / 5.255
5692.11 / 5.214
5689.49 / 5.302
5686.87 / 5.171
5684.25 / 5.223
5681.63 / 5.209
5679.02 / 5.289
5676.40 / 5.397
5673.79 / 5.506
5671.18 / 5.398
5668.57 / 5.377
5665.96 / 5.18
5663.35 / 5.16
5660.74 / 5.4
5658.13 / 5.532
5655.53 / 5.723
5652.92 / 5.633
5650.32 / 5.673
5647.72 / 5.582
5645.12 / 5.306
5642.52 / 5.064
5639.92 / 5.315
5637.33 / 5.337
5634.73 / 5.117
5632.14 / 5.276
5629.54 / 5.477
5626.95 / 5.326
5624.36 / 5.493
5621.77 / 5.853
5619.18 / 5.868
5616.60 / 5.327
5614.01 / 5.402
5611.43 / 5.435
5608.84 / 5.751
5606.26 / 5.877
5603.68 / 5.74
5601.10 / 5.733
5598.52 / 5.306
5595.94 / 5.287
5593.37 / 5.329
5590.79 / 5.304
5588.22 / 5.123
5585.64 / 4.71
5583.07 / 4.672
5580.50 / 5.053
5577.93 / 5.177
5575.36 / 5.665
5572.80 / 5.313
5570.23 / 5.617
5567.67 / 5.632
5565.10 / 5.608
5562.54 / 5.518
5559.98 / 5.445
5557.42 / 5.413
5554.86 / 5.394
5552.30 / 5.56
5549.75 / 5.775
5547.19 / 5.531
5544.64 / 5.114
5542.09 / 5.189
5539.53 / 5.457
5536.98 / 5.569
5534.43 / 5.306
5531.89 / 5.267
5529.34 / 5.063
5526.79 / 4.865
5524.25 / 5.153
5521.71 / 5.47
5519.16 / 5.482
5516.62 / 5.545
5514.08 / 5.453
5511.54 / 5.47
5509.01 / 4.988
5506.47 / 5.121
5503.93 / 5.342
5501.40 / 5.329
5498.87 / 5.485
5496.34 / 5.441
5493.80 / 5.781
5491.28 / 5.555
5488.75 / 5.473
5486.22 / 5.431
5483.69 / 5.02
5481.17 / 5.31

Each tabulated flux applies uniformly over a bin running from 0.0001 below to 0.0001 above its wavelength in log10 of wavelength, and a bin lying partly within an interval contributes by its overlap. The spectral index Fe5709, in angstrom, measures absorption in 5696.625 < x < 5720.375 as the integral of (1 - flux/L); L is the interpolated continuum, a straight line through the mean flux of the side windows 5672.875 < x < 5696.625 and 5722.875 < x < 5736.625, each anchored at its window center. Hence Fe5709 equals -0.63 angstrom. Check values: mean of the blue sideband 5.29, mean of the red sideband 5.53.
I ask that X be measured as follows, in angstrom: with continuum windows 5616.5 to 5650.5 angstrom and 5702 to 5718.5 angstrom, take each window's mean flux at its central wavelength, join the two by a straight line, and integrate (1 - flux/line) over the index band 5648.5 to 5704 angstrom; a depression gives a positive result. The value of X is 0.7 angstrom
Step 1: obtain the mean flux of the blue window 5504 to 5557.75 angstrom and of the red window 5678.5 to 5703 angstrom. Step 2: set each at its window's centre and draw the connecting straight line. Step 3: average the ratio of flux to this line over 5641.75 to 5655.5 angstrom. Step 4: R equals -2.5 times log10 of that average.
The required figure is -0.03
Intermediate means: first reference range 5.34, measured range 5.49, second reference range 5.36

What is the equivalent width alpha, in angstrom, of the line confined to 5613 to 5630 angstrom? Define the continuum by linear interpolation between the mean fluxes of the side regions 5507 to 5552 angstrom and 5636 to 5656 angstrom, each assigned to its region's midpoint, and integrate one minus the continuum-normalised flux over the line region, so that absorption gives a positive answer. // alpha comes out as -0.4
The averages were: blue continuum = 5.34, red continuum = 5.44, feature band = 5.54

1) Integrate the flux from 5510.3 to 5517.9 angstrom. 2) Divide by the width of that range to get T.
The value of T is 5.49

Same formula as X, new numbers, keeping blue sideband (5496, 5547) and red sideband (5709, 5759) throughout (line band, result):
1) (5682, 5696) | 0.7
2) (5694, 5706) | -0.1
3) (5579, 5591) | 1.0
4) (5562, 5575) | -0.5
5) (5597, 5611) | -0.7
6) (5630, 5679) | 0.6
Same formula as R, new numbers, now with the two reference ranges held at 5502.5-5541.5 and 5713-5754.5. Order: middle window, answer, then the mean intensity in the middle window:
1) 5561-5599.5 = 0.02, 5.29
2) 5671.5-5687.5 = 0.04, 5.31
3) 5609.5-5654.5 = 0.00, 5.45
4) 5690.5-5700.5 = 0.01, 5.45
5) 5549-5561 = -0.03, 5.51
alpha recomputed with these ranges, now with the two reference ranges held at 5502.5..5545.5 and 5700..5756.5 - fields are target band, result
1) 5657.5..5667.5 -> 0.28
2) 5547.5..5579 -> -1.05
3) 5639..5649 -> 0.22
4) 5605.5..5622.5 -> -0.73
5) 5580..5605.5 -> 0.60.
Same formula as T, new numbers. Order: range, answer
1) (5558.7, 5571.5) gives 5.56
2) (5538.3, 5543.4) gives 5.31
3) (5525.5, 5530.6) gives 4.96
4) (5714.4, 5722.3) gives 5.75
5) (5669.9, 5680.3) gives 5.4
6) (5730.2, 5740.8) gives 5.59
